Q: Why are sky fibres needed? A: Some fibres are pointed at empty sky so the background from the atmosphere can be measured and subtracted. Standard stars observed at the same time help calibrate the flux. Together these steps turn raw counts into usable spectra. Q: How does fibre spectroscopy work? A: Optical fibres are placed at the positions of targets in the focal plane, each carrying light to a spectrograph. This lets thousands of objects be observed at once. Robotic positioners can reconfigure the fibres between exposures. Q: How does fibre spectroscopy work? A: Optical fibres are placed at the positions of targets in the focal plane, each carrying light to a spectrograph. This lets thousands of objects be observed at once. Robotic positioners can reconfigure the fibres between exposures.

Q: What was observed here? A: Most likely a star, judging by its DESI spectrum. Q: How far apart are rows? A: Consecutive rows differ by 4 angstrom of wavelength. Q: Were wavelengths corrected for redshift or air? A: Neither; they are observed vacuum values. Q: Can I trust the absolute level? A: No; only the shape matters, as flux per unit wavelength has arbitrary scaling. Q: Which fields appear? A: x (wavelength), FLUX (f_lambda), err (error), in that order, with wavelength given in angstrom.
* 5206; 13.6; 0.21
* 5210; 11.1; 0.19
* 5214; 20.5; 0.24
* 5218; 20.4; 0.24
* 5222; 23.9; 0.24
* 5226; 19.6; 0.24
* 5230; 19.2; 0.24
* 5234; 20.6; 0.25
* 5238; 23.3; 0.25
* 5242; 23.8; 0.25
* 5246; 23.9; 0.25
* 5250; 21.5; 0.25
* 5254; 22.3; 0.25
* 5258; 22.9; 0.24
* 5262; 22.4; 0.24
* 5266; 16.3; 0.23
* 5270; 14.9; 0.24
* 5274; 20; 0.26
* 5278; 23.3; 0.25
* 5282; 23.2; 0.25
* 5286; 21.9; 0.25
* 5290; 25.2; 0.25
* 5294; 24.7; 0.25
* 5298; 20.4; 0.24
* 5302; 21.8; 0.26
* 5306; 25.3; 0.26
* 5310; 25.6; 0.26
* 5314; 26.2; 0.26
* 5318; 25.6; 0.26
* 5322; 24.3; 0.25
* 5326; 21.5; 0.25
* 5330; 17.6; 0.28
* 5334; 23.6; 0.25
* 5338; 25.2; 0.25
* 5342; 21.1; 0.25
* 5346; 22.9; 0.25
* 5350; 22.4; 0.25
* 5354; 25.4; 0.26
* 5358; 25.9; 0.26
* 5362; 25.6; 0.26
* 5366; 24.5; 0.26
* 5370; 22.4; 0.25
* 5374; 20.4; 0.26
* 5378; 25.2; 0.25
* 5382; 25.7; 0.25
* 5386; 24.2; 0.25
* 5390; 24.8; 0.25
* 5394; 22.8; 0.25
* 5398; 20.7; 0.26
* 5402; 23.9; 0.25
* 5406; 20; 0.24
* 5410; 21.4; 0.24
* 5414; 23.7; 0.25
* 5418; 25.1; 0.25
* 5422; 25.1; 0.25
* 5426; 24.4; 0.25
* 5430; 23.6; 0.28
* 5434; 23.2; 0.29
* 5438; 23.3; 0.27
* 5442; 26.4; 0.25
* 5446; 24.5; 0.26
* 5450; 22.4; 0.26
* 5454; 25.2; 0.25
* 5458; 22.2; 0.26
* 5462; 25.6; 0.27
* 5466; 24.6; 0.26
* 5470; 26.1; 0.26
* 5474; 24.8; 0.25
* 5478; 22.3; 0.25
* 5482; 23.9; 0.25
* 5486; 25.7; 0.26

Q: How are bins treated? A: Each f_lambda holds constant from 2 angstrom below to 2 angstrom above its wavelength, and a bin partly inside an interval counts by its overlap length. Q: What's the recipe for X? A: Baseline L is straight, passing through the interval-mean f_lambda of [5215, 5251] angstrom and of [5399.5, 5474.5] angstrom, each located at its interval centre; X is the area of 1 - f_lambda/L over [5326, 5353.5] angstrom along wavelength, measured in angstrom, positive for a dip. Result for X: 0.8 angstrom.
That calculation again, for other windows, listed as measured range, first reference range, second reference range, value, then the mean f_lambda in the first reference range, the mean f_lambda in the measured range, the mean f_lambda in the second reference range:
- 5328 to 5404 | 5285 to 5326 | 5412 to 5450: 2.4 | 24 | 23.4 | 24.3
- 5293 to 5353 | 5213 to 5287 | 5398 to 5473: -2.6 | 21.3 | 23.2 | 23.9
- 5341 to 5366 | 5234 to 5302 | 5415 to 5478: -1.1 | 21.8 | 24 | 24.4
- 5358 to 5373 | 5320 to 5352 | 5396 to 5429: -1.0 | 22.3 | 24.1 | 23.1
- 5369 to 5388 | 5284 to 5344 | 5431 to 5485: 0.1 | 23.3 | 23.6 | 24.2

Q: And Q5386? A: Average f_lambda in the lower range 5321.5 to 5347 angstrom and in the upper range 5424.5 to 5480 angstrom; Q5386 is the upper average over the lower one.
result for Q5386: 1.09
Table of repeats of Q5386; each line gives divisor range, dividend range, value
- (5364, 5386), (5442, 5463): 1.02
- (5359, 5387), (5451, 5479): 1.01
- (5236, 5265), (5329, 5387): 1.04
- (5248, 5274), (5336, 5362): 1.19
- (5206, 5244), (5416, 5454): 1.22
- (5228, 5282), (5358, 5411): 1.10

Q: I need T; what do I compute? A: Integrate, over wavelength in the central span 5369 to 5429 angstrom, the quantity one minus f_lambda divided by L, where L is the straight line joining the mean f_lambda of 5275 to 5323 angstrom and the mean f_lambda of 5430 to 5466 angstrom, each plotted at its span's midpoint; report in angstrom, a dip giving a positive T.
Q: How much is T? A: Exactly 1.71 angstrom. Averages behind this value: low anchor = 23.9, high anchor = 24.1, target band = 23.3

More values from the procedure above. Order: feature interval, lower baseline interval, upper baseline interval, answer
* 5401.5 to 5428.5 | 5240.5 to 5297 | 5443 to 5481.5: 0.35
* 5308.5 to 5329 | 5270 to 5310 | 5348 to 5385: -0.96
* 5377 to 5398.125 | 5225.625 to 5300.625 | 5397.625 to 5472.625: -0.83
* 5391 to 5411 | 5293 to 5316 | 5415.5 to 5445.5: 1.97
